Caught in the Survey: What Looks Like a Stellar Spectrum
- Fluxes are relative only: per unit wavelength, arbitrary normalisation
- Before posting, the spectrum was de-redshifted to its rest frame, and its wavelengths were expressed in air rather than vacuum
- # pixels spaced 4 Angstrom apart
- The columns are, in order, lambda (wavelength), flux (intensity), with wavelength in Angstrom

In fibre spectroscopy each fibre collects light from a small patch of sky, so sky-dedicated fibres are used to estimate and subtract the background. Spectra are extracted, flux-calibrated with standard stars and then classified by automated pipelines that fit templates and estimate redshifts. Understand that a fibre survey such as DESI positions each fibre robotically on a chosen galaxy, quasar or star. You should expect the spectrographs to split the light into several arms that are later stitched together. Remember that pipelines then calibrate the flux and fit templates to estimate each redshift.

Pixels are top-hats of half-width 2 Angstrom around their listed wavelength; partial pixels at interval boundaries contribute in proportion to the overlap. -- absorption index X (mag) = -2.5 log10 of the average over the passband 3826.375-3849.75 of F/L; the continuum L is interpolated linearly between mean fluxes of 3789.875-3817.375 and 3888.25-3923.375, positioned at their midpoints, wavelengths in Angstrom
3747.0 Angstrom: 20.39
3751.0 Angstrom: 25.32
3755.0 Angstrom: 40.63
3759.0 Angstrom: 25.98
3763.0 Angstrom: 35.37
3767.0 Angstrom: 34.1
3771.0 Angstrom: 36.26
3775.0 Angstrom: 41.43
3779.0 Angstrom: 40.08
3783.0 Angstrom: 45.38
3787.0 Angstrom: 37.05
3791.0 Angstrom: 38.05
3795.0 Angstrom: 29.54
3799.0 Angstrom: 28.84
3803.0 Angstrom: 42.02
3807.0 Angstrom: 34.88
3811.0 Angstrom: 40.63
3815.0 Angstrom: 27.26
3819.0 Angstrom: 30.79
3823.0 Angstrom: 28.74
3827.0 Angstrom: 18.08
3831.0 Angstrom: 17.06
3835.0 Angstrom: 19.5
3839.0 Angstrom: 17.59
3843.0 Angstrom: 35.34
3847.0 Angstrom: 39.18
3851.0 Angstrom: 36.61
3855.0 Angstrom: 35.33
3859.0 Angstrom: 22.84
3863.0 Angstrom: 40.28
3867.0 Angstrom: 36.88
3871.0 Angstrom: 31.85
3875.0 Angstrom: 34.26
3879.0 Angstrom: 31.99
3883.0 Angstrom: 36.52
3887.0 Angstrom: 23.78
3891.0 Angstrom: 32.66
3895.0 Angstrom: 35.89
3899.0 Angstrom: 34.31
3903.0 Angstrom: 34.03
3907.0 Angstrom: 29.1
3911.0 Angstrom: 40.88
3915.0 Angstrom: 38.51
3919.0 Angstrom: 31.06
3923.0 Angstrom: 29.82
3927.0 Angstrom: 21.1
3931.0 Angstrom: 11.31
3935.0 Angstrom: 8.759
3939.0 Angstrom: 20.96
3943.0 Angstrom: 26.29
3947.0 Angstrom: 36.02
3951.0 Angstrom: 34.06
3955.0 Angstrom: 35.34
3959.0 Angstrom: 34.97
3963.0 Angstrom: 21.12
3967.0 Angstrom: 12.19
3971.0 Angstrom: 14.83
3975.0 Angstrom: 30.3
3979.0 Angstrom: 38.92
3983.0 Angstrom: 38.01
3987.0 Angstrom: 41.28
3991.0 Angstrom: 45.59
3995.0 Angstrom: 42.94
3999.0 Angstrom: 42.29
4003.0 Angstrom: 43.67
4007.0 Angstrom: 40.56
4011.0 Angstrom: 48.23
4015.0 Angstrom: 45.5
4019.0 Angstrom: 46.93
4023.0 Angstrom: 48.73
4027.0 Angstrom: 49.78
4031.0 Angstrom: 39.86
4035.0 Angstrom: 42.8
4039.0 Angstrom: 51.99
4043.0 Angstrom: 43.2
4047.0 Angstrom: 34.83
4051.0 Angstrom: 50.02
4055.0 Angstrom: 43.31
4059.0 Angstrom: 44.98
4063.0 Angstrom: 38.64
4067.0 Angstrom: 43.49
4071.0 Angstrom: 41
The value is 0.330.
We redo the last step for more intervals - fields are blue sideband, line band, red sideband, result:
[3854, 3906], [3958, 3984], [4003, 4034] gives 0.48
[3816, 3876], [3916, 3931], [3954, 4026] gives 0.29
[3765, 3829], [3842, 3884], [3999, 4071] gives 0.08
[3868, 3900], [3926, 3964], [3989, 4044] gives 0.47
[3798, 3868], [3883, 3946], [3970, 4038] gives 0.25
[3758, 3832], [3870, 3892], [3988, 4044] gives 0.19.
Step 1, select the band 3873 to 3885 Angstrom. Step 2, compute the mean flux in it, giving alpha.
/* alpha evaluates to 34.3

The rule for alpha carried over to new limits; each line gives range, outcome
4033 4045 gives 46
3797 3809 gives 35.2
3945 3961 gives 35.1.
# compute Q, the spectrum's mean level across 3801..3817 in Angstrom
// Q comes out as 36.2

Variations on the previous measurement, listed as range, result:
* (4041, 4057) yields 42.8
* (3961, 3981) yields 23.5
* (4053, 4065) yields 42.3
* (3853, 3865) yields 32.8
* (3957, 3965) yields 28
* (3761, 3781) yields 37.4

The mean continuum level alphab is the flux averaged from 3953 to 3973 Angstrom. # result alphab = 23.7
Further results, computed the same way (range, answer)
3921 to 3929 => 25.5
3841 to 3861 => 33.9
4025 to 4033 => 44.8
